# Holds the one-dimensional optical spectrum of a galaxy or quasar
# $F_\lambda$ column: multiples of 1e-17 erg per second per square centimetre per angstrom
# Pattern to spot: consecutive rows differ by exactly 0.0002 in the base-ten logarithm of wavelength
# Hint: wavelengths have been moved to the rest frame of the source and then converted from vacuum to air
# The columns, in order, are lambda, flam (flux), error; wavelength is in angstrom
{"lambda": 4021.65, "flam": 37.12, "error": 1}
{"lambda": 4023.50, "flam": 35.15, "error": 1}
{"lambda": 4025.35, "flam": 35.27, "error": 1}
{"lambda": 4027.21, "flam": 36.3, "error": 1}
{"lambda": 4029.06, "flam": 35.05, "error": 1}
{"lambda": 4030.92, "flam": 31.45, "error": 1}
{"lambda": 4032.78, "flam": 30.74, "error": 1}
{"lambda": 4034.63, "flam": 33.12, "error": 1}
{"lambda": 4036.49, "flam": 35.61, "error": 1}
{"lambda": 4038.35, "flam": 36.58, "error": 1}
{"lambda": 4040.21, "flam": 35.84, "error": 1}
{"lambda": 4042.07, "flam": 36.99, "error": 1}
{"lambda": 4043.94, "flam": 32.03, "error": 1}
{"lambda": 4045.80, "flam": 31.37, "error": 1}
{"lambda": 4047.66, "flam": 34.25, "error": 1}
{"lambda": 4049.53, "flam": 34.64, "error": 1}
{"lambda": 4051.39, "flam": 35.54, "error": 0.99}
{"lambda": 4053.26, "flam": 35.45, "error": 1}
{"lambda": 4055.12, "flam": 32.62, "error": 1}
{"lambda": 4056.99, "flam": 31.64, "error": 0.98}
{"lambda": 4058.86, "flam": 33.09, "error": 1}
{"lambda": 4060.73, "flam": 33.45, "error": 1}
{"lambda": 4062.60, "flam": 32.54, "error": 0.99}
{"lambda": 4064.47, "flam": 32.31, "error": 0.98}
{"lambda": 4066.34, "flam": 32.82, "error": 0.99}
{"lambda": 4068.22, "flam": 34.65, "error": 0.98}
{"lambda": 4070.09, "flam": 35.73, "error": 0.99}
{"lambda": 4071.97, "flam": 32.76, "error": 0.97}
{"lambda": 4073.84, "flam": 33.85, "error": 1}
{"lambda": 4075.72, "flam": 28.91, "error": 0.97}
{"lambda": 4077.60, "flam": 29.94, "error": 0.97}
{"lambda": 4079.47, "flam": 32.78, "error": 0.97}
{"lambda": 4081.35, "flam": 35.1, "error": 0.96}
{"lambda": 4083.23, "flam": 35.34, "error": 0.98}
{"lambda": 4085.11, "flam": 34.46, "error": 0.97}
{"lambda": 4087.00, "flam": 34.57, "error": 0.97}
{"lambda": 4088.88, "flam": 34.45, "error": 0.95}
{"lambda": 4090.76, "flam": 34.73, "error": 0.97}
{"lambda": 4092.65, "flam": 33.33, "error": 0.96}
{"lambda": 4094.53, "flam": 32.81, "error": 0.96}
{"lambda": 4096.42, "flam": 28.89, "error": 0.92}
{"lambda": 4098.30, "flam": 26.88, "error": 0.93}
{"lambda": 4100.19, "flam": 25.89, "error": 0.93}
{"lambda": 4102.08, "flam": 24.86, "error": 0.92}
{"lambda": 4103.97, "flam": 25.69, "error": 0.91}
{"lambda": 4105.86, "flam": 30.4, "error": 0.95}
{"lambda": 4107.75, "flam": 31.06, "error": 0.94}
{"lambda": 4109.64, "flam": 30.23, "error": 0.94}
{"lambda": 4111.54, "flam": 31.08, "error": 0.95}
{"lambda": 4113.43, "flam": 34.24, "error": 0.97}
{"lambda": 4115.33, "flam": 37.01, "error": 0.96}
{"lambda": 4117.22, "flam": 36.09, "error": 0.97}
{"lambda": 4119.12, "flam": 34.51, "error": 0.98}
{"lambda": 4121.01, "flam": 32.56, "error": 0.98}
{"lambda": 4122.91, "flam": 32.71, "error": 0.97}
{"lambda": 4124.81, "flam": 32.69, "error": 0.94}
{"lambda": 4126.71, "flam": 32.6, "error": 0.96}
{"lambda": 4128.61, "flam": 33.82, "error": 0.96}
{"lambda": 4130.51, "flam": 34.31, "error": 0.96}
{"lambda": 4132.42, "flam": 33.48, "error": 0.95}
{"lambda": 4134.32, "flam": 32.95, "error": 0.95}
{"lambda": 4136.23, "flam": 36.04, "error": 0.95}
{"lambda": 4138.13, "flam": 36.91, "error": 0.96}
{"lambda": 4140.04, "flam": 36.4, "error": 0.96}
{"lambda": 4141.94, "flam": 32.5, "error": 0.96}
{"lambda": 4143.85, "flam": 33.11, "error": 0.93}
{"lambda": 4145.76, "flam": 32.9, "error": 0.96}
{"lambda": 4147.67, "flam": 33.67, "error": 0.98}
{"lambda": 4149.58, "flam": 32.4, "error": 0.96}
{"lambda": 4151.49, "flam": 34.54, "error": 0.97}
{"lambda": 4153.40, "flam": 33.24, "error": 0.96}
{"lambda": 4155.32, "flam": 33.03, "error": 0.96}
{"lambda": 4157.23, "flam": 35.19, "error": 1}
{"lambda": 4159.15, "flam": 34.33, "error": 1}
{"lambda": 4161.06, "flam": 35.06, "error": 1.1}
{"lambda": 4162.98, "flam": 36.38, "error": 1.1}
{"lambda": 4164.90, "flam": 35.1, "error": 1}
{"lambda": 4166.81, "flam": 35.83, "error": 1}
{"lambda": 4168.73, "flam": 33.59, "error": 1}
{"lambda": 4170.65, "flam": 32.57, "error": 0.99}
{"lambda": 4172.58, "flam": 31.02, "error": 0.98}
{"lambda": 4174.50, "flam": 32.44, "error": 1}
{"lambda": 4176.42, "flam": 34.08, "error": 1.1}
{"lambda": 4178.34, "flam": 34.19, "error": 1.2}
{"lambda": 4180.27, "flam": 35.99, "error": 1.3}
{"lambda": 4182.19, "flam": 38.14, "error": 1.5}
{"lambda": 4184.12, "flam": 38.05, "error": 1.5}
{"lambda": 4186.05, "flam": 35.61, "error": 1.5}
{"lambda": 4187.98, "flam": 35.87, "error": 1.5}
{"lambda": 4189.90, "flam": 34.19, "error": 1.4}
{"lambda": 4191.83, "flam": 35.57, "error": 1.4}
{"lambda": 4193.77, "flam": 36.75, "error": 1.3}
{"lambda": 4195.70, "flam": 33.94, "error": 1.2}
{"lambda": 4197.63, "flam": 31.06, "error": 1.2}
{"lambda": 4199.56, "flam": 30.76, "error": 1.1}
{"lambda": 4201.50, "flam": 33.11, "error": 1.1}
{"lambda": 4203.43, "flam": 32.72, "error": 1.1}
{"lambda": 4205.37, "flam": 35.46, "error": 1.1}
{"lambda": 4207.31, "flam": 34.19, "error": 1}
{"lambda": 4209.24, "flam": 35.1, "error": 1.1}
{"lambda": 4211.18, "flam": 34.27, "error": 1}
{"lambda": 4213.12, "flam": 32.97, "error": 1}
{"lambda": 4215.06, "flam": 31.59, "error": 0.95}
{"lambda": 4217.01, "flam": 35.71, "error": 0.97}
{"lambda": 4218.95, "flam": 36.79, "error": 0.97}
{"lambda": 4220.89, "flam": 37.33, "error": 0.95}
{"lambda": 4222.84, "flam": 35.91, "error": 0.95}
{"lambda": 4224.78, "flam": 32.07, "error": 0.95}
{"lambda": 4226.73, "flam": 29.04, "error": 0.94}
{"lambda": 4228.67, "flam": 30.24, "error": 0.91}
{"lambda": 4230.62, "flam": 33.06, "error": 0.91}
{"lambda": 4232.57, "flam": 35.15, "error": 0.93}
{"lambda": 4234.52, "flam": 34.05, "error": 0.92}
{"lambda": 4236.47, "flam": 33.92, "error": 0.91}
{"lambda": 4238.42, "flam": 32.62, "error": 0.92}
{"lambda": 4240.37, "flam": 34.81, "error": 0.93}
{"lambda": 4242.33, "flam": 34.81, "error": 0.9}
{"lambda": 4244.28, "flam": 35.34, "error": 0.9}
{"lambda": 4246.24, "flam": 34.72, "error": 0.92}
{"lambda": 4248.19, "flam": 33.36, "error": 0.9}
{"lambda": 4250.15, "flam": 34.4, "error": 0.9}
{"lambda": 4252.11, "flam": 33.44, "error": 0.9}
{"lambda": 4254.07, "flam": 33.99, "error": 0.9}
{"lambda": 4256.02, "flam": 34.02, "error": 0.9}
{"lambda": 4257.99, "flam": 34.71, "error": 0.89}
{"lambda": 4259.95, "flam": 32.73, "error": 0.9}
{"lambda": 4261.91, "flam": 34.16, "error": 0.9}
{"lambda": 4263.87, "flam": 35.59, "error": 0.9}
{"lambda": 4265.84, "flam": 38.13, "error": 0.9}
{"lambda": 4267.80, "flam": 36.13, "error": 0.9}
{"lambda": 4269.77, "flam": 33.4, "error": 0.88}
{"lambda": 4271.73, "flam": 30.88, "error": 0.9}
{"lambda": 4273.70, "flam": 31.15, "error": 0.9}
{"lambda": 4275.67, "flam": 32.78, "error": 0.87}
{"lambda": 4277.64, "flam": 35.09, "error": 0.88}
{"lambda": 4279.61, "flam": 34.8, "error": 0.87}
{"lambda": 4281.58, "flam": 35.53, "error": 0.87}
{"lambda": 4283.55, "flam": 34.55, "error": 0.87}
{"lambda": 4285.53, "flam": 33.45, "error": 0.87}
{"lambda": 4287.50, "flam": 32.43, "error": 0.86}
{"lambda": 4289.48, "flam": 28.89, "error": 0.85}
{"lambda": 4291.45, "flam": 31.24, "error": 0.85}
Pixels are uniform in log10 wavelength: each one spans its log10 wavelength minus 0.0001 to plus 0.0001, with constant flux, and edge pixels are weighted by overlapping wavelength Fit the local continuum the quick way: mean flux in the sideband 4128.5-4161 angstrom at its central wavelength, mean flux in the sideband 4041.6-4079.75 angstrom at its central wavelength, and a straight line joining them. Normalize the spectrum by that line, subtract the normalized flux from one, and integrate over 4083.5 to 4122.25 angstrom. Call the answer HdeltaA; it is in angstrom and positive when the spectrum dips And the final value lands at 2.2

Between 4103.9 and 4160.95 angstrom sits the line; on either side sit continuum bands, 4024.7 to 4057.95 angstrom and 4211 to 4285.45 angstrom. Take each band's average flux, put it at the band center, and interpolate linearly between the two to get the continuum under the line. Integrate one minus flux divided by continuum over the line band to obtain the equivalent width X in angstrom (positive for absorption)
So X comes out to 1.0 angstrom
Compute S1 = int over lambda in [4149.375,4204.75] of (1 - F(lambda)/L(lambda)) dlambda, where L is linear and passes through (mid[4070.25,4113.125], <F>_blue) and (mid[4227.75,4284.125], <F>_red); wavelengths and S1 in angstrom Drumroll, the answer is -2.64 angstrom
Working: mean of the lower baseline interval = 31.4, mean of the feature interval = 34.3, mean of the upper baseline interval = 34.1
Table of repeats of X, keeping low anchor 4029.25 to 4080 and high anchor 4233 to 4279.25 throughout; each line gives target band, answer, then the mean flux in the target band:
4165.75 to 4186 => -0.49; 34.6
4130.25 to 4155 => -0.22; 34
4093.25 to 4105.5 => 2.10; 27.8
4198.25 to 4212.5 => 0.15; 33.6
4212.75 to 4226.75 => -0.13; 34.3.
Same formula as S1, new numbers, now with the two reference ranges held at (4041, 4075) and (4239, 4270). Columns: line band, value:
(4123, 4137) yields 0.2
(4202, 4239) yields 0.7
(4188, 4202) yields 0.2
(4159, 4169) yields -0.3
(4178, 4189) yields -0.7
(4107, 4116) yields 0.3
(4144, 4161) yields 0.2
